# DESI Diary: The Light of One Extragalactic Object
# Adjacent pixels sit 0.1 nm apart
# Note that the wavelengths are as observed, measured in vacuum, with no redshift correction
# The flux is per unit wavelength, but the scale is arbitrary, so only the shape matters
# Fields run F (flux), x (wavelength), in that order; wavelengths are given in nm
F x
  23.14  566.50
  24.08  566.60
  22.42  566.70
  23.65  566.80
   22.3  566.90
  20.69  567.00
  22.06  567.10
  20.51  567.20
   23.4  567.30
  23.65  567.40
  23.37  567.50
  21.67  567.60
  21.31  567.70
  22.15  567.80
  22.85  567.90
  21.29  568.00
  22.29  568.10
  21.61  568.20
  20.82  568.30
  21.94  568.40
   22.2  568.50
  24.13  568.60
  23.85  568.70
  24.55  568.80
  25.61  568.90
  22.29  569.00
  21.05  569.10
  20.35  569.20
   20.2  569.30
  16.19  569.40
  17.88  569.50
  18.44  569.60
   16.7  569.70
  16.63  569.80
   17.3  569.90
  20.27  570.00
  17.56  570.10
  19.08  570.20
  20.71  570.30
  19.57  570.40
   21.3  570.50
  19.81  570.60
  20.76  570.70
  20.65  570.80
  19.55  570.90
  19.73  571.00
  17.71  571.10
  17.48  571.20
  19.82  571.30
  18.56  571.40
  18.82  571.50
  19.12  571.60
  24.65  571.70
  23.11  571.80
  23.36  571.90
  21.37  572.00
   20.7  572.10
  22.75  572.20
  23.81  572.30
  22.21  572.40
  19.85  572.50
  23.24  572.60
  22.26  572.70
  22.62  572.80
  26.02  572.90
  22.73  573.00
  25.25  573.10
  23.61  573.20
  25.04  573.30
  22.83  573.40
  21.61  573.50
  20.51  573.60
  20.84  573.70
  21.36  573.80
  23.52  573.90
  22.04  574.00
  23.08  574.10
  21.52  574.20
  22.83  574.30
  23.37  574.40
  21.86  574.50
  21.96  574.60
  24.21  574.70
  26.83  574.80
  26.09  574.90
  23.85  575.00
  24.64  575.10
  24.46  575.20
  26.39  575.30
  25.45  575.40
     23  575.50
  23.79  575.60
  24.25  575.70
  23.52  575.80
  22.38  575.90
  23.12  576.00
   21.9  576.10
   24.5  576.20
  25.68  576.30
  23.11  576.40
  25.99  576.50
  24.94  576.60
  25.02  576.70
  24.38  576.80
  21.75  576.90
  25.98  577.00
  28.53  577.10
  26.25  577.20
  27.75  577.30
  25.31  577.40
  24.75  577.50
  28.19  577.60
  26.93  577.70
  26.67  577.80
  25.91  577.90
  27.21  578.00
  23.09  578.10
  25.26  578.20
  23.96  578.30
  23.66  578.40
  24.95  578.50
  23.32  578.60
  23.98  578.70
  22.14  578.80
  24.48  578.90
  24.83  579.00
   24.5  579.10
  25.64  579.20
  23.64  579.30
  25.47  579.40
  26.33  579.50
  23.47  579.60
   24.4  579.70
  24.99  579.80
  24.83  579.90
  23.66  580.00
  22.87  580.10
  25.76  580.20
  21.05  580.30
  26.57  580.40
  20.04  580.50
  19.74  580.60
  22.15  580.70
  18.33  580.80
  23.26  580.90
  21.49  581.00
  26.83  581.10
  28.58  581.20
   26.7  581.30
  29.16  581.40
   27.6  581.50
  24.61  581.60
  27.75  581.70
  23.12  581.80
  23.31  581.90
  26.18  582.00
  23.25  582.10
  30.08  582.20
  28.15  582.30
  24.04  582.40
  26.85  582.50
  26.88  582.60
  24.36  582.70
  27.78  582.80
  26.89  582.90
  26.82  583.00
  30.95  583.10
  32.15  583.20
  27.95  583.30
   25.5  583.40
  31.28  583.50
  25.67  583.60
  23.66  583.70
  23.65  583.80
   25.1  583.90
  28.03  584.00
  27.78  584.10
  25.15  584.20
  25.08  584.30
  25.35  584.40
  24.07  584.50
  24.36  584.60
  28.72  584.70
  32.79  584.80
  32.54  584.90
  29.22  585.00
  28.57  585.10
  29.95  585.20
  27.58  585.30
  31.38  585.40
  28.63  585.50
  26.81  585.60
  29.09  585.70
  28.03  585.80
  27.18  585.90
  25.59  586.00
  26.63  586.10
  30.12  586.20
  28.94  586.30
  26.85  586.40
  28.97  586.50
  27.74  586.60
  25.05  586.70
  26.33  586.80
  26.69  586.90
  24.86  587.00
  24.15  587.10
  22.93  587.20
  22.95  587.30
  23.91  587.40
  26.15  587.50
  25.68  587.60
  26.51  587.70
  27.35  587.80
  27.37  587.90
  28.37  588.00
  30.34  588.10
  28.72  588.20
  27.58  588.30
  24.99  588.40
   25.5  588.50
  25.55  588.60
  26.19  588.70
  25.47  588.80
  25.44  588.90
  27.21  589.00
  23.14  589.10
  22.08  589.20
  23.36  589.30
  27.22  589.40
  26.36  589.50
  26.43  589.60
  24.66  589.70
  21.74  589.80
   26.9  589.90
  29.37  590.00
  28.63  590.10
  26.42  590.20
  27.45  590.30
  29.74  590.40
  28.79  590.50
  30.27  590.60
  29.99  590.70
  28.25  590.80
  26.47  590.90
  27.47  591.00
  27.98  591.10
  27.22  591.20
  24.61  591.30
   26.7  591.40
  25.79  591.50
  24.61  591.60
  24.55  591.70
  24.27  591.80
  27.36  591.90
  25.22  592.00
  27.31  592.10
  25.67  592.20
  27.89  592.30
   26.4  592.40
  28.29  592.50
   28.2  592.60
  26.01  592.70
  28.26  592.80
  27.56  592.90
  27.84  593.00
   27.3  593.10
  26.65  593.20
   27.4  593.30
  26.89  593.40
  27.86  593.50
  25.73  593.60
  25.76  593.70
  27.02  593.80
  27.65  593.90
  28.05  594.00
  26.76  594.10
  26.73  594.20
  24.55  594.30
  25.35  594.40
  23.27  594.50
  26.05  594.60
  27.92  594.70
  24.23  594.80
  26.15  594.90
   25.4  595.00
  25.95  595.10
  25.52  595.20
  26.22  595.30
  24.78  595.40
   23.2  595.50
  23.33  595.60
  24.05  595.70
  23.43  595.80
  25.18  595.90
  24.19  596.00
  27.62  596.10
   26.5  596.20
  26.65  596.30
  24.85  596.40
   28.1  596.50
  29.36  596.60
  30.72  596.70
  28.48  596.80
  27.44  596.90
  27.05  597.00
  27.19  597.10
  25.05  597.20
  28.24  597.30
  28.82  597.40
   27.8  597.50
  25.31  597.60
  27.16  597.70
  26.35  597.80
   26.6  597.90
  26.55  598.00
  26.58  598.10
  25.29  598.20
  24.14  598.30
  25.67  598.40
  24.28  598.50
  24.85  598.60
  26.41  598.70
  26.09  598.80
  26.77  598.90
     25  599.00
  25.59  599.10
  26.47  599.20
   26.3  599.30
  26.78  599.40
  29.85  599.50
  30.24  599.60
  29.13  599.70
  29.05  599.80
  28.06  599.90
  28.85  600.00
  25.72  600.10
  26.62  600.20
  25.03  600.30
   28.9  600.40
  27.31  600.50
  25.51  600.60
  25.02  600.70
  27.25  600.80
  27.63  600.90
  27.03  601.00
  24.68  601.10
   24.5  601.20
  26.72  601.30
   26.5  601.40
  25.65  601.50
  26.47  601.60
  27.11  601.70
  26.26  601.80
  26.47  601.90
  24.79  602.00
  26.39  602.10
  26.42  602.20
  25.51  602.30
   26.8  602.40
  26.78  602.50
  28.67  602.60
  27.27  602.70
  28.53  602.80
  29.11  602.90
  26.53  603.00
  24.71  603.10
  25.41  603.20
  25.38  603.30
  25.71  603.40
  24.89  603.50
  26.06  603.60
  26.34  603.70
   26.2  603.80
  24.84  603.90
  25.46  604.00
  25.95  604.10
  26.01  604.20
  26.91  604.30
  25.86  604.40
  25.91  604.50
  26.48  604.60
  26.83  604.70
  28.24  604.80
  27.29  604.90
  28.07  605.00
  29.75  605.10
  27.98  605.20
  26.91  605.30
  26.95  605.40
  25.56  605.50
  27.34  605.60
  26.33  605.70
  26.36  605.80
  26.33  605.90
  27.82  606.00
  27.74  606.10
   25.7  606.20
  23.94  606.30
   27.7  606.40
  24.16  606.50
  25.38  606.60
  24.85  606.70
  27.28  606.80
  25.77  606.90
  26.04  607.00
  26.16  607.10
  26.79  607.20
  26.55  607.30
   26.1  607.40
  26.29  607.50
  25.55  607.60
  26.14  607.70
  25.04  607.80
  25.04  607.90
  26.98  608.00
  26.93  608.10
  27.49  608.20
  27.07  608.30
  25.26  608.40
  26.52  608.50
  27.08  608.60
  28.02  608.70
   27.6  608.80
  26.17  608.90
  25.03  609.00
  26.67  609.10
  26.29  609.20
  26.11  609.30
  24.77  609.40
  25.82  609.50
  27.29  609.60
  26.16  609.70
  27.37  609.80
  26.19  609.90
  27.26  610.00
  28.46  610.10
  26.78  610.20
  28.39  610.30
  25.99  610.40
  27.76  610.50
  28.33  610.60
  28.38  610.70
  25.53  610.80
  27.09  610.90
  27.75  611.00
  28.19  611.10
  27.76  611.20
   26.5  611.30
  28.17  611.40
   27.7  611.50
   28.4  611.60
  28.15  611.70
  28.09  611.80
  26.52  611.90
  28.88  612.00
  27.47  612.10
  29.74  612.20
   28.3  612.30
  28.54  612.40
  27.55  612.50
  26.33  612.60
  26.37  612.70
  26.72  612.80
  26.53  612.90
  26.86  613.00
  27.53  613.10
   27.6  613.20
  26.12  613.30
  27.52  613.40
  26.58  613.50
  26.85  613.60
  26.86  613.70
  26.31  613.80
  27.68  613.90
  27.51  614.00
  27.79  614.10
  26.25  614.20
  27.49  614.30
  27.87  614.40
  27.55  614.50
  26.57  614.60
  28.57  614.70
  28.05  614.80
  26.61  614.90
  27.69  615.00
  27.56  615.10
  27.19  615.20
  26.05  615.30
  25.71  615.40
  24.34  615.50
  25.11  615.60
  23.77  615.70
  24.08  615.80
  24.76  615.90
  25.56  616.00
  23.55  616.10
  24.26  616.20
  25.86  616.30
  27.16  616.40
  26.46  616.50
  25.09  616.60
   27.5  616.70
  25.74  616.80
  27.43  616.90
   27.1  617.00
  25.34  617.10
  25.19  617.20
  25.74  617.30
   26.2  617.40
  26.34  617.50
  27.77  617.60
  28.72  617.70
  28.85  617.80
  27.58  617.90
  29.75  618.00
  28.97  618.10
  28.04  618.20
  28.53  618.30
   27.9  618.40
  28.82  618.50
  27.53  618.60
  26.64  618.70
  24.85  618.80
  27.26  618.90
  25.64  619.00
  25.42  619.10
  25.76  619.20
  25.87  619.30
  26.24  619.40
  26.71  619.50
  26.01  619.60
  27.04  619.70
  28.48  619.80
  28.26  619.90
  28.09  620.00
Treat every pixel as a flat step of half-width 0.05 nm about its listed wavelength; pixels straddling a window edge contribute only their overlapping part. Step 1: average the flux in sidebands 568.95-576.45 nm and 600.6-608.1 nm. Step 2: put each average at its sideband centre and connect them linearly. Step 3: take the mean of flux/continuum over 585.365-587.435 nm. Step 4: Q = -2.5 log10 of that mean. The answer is -0.13 mag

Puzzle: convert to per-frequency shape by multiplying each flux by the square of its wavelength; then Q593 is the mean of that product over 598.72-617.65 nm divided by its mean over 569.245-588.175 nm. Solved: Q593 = 1.20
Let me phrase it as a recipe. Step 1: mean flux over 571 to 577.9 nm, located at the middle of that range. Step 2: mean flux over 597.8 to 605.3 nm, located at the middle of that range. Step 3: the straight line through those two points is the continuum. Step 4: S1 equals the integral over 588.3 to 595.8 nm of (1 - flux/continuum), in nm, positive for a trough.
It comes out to -0.25 nm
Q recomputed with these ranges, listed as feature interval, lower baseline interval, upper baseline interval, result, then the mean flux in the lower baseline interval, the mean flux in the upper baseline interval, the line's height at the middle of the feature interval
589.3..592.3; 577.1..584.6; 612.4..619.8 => -0.04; 25.4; 26.7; 25.8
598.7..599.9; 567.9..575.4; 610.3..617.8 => -0.10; 21.7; 26.9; 25.1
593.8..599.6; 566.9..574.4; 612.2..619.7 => -0.08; 21.4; 26.8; 24.5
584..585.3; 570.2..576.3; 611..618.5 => -0.18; 22.4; 27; 23.6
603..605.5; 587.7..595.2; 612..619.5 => 0.01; 26.6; 26.8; 26.7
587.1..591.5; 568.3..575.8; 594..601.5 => -0.07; 21.8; 26.4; 24.9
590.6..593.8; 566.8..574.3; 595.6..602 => -0.06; 21.4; 26.6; 25.4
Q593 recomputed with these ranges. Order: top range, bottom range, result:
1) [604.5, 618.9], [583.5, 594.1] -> 1.08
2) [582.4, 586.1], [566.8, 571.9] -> 1.39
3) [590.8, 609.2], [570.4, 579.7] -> 1.23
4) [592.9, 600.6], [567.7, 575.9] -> 1.32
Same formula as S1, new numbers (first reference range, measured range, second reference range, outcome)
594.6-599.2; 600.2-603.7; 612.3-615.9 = -0.008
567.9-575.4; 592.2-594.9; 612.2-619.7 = -0.283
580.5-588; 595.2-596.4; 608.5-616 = 0.076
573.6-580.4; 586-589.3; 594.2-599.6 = -0.114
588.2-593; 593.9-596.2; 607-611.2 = 0.100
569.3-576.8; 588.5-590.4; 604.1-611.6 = -0.129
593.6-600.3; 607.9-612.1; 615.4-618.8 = -0.096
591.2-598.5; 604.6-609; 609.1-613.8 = 0.068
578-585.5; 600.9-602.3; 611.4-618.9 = 0.019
